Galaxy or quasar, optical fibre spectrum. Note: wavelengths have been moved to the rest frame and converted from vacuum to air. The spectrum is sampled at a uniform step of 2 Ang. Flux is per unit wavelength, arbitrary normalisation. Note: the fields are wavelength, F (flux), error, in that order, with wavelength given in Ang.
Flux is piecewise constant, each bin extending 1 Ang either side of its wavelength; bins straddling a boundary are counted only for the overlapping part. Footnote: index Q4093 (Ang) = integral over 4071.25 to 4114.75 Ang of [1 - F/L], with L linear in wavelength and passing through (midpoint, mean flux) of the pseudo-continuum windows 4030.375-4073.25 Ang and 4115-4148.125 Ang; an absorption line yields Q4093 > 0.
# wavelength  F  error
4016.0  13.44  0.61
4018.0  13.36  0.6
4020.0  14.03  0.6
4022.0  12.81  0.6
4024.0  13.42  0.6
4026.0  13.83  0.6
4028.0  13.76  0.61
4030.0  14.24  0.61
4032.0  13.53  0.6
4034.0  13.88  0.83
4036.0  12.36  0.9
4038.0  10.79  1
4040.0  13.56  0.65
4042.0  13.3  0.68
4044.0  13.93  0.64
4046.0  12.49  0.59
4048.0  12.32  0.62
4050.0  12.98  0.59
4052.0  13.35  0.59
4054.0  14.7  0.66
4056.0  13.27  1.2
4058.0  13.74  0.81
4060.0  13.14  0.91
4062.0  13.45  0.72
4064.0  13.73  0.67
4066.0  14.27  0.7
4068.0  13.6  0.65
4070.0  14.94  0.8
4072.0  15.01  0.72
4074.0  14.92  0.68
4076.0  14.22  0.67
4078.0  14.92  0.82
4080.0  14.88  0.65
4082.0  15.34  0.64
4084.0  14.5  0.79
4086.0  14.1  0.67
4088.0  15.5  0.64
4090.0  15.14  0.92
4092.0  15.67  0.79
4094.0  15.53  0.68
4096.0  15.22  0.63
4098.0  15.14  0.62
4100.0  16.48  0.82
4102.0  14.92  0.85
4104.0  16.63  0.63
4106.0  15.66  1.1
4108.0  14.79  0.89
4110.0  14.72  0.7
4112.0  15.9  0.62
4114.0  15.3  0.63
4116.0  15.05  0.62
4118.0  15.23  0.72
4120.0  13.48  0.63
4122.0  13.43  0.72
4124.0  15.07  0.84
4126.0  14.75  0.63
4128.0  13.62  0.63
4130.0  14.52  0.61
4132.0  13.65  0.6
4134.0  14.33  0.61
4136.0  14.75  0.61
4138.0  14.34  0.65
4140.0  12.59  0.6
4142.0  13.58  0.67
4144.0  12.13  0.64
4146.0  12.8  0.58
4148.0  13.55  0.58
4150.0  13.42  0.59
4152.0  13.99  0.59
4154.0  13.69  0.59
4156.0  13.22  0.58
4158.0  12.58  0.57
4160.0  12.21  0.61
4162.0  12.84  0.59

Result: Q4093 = -4.7 Ang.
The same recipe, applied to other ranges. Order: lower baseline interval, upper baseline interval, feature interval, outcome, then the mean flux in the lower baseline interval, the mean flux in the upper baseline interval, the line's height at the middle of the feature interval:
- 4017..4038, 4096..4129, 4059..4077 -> 0.03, 13.4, 15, 14.2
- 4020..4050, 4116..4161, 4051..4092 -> -3.06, 13.2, 13.7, 13.4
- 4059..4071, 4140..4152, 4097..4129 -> -3.77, 13.9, 13.1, 13.4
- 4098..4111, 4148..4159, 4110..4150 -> 0.85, 15.5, 13.4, 14.4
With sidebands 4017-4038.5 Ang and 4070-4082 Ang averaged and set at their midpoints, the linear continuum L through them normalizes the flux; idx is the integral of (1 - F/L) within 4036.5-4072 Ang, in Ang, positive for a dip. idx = 1.9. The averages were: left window 13.3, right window 14.8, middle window 13.4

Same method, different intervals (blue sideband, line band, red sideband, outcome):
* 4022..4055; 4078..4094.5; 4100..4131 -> -0.9 Ang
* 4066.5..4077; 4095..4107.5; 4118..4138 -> -1.1 Ang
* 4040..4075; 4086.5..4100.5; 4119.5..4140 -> -1.5 Ang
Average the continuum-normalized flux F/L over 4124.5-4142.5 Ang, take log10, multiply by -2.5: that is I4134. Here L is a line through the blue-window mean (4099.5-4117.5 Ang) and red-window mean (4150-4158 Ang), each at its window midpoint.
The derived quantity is 0.02 mag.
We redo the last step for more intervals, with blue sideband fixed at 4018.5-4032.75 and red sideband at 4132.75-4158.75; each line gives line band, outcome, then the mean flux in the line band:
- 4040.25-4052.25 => 0.044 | 13.1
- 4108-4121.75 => -0.102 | 14.9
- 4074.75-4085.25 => -0.091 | 14.8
